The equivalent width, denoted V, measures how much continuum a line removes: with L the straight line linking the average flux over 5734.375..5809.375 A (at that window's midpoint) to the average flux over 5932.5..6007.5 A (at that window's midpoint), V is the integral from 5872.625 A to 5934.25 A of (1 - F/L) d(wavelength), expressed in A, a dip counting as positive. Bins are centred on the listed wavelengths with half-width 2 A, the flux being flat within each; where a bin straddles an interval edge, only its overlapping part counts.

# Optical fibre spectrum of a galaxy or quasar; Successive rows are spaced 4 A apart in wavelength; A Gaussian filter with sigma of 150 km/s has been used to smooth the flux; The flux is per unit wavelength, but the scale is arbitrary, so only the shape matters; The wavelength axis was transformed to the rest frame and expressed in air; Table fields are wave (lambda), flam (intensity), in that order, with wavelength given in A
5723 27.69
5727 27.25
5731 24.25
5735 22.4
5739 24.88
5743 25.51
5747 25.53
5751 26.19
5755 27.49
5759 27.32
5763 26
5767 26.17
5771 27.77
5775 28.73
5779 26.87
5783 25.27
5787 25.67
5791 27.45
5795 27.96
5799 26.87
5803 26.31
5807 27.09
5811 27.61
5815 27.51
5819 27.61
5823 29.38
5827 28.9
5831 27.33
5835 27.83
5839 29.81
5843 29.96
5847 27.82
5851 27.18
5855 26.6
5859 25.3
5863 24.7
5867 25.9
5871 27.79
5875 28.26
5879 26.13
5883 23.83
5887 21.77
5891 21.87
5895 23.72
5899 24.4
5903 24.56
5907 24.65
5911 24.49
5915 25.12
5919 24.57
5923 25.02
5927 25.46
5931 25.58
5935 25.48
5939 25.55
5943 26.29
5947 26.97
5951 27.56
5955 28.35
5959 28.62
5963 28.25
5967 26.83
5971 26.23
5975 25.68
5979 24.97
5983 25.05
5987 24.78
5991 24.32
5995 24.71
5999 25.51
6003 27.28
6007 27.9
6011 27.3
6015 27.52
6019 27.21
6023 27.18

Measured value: 4.0 A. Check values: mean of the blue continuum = 26.5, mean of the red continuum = 26.3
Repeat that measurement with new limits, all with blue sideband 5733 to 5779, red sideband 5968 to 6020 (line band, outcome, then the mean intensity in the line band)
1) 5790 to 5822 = -1.5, 27.4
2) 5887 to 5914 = 2.3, 23.8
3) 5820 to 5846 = -2.6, 28.8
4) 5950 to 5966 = -1.3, 28.1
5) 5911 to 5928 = 0.7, 25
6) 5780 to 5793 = 0.0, 26.2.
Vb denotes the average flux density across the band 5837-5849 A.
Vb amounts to 29.2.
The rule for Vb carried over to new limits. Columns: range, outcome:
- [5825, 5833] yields 28.1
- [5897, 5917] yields 24.6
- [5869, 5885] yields 26.5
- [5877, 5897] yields 23.5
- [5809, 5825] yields 28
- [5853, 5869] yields 25.6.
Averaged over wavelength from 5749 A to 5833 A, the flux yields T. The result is 27.2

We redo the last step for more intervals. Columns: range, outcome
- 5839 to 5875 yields 27.1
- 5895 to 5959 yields 25.6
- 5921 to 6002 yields 26.1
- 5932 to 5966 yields 27.1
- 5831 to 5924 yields 25.8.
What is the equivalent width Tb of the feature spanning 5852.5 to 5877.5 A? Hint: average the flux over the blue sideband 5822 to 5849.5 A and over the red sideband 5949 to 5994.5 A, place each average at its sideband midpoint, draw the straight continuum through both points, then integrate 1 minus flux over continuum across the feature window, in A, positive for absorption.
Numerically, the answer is 1.5 A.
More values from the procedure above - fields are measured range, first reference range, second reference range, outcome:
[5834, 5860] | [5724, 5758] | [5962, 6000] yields -2.36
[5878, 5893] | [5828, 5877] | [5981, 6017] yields 2.15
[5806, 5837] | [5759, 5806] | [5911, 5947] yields -1.71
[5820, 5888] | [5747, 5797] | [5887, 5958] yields -2.83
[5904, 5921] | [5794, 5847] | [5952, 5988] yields 1.53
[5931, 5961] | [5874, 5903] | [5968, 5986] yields -2.20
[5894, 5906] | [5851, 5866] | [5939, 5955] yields 0.92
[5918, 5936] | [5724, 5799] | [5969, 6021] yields 0.60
